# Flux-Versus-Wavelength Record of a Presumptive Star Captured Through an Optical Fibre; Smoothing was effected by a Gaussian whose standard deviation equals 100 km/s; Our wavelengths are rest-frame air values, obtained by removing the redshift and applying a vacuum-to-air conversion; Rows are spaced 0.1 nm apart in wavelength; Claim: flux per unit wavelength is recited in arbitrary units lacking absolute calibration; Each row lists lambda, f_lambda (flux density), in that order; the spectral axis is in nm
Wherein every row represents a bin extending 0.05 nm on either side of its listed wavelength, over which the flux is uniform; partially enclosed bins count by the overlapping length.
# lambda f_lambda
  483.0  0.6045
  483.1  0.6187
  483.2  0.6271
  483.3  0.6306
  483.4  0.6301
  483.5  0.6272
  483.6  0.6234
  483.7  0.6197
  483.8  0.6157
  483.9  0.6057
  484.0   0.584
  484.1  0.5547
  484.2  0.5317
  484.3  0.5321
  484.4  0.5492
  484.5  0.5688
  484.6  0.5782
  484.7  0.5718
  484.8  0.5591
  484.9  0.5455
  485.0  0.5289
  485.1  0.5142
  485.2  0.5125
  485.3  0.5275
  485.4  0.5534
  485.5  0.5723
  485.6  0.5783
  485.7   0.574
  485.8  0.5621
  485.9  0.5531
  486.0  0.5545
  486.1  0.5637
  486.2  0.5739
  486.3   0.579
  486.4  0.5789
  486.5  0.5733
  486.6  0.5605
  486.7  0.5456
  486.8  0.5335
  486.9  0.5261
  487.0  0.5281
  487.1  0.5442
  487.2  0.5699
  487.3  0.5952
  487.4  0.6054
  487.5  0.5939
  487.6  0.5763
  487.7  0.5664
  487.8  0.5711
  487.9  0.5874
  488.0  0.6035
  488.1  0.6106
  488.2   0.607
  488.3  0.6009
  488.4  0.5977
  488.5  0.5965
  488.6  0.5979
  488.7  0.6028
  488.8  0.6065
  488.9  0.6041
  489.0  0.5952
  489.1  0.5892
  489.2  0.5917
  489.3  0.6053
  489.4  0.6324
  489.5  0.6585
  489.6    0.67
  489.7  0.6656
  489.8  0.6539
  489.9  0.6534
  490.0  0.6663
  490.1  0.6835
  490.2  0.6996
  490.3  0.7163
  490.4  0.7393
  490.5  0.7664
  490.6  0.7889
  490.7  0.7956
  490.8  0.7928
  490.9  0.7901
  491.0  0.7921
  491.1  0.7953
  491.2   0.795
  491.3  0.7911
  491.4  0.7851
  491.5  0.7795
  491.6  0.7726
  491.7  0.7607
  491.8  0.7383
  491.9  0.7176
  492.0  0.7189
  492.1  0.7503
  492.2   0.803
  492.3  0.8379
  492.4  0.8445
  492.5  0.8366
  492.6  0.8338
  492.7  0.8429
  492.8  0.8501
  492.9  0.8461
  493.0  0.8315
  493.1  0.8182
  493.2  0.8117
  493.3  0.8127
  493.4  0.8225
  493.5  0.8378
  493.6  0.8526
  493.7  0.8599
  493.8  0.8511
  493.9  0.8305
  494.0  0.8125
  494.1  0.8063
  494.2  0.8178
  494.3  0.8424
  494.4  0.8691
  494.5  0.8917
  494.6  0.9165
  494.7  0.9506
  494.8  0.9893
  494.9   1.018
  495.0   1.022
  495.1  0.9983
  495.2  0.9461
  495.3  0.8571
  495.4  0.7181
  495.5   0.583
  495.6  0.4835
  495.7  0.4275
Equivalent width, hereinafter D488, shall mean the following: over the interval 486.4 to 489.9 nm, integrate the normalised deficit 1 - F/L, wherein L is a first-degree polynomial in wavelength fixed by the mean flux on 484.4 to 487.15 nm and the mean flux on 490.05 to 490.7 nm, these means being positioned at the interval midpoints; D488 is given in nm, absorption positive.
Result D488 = 0.29 nm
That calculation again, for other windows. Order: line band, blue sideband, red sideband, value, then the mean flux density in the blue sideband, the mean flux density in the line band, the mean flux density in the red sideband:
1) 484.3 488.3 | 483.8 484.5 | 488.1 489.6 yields 0.140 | 0.564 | 0.564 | 0.608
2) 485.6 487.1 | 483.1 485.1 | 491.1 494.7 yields 0.197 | 0.582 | 0.558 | 0.818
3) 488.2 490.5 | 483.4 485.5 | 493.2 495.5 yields 0.250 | 0.567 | 0.64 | 0.87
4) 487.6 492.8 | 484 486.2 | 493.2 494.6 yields 0.159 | 0.553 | 0.7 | 0.841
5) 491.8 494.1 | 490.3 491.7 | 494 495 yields 0.084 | 0.78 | 0.817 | 0.902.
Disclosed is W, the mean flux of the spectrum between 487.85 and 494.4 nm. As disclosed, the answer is 0.737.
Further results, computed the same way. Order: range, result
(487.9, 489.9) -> 0.615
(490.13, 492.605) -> 0.776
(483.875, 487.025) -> 0.555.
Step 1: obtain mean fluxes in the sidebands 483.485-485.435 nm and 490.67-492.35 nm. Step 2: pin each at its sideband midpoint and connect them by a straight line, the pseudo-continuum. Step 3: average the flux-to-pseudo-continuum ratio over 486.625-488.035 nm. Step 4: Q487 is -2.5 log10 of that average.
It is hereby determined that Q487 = 0.15 mag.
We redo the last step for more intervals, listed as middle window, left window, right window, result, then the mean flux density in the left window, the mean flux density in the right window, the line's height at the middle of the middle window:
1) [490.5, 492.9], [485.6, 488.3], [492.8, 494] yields -0.04 mag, 0.571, 0.834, 0.765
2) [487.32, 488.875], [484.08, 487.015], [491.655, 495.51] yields 0.09 mag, 0.553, 0.842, 0.645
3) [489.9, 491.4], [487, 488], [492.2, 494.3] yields -0.06 mag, 0.578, 0.832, 0.717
